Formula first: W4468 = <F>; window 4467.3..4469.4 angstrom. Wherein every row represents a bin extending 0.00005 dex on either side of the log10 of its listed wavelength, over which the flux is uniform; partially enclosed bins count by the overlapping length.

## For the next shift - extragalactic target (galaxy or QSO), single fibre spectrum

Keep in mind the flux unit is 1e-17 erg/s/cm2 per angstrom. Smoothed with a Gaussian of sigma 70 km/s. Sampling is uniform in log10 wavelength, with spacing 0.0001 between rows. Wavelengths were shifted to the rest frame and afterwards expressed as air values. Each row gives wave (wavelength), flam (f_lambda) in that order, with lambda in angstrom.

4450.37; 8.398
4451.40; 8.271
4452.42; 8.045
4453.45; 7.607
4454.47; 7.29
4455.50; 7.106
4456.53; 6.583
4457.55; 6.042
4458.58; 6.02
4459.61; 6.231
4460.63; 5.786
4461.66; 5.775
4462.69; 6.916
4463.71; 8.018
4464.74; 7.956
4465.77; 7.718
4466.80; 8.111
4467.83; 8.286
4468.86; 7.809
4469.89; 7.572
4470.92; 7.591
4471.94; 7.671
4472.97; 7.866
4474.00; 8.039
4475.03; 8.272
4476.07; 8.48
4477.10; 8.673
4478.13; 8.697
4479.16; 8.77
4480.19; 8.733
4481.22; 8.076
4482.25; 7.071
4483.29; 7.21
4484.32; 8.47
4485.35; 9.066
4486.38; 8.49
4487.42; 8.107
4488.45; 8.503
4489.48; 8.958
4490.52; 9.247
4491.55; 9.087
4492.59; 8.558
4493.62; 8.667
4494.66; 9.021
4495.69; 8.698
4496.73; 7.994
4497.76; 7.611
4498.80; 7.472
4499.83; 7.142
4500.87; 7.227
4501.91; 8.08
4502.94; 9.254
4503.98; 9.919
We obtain 8.03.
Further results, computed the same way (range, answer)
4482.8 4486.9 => 8.33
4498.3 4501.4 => 7.28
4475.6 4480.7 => 8.68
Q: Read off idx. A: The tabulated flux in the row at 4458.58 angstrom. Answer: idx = 6.02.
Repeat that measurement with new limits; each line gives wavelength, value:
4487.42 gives 8.107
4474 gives 8.039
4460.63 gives 5.786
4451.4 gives 8.271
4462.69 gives 6.916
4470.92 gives 7.591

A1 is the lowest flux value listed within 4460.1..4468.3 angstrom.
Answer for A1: 5.775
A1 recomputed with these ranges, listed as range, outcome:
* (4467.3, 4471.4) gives 7.572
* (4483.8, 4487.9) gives 8.107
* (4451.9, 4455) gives 7.29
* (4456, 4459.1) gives 6.02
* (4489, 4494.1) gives 8.558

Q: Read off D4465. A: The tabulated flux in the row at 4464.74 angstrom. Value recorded 7.956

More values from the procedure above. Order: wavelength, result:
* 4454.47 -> 7.29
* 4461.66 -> 5.775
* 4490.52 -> 9.247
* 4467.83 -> 8.286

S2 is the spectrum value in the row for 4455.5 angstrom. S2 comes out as 7.106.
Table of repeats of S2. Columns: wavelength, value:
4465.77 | 7.718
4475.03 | 8.272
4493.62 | 8.667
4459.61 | 6.231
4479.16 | 8.77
